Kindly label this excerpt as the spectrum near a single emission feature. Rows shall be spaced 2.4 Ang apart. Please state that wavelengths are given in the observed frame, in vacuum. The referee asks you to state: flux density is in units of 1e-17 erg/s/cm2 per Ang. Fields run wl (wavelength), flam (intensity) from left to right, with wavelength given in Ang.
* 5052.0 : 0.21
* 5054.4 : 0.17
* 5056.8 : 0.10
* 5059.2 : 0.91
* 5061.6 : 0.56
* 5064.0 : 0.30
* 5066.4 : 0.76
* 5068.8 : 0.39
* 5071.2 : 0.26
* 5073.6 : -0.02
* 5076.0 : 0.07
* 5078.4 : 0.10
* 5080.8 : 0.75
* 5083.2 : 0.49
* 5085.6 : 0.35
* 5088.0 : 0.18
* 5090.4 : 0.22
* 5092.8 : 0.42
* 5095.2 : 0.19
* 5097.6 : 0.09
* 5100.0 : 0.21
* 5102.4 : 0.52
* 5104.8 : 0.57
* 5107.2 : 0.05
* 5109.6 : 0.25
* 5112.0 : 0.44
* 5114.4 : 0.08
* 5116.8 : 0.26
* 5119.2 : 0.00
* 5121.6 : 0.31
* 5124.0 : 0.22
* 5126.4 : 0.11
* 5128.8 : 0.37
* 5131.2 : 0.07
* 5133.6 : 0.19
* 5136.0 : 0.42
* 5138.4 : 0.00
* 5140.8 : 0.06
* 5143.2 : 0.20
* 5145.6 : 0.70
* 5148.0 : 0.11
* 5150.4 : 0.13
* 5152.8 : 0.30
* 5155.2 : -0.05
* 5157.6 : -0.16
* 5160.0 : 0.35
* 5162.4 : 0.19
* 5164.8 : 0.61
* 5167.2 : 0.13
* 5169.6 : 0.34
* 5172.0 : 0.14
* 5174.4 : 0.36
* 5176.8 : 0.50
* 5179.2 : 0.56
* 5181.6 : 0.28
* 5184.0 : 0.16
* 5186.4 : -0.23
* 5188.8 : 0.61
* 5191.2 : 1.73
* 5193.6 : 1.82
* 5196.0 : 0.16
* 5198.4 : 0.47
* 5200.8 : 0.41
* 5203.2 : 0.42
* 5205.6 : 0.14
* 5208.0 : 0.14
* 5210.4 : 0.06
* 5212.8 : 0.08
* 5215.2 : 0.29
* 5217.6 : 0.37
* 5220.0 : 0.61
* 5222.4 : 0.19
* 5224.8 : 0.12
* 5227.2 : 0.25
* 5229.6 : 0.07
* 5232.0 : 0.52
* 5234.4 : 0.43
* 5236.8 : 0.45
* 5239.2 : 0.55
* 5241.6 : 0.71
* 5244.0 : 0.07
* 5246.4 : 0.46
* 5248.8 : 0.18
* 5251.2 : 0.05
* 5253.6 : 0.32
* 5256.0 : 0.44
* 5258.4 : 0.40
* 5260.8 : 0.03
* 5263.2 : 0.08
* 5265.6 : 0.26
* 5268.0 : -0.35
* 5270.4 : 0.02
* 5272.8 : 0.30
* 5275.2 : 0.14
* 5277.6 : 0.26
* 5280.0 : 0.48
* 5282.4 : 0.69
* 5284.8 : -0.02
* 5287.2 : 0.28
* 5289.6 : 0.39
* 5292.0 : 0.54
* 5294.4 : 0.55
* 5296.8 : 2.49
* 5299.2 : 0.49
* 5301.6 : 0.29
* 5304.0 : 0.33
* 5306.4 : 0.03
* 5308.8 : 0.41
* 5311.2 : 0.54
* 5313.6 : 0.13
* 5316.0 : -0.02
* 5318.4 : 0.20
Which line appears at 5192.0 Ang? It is H-beta 4861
